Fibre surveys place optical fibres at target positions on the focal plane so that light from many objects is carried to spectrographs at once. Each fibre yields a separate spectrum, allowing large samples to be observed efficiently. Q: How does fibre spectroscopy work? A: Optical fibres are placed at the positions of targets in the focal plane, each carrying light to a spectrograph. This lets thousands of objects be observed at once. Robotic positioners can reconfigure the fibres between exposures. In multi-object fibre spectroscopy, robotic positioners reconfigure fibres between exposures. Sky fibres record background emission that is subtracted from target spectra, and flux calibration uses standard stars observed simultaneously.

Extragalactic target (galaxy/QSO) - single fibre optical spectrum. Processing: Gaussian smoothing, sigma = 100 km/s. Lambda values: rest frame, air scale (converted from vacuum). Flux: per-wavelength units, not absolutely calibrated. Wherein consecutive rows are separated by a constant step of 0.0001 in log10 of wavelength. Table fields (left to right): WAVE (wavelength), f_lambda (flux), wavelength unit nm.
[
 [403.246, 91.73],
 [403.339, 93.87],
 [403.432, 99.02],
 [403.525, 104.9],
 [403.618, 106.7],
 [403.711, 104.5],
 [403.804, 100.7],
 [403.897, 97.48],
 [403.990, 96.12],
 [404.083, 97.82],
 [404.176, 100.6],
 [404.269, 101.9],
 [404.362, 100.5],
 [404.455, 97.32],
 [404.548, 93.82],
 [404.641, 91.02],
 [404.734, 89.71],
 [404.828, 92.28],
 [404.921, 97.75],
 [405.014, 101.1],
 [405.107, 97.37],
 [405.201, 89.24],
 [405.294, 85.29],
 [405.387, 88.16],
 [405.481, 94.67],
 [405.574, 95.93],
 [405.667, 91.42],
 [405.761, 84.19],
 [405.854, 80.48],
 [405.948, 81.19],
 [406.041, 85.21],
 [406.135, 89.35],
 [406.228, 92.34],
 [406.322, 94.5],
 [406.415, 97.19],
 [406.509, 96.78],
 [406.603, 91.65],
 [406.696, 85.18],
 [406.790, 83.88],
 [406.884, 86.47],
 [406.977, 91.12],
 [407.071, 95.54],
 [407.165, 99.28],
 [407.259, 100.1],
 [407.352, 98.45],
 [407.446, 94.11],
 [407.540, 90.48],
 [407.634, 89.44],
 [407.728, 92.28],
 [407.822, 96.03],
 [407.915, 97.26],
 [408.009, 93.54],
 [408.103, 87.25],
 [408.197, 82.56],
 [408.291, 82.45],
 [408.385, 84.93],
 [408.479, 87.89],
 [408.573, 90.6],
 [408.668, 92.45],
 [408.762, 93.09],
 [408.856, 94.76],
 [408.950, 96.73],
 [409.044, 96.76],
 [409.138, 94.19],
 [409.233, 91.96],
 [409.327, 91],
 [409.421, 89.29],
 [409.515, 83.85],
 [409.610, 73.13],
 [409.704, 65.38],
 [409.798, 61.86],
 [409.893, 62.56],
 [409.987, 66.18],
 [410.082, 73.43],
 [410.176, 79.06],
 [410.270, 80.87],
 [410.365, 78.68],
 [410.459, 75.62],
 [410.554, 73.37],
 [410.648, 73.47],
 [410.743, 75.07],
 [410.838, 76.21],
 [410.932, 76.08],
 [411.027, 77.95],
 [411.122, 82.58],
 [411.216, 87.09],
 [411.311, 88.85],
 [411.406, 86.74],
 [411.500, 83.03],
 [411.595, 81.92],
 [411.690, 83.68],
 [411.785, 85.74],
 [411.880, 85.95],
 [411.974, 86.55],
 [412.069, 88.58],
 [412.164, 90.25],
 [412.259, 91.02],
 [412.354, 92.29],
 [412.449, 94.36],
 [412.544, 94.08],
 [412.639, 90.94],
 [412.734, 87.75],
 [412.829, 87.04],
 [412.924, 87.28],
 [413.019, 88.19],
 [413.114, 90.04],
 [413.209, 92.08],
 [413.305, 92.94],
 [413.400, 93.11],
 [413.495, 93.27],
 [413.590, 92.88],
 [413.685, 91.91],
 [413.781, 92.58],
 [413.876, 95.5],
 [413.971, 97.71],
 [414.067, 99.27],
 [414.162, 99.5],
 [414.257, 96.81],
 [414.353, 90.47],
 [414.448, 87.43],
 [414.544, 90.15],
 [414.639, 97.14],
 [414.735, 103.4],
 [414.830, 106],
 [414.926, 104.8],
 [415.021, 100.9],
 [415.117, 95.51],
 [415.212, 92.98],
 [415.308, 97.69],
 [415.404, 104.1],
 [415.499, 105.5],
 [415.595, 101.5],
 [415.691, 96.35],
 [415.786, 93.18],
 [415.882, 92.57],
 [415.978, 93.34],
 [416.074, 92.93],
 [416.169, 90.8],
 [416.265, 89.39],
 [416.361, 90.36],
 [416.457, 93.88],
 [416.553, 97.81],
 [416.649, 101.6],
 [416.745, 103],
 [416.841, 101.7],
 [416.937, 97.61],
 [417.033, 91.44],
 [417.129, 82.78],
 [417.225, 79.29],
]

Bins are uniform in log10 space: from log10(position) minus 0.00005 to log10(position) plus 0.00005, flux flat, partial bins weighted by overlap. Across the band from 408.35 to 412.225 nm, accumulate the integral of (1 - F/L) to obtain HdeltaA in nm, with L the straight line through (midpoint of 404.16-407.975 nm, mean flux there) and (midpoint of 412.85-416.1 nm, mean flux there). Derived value 0.47 nm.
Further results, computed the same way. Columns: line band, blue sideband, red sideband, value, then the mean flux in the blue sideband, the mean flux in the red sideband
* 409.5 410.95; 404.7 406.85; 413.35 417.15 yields 0.31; 90.6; 96.1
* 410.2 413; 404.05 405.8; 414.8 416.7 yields 0.34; 94.2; 97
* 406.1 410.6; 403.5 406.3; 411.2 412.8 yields 0.21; 94.2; 88.2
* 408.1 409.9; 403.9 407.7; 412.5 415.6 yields 0.16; 92.8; 95.1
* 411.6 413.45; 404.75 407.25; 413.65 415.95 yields 0.12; 91.1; 97.2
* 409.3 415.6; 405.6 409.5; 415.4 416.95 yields 0.44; 91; 96.6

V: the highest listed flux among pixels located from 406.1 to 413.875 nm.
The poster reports 100.1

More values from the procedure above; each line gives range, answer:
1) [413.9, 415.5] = 106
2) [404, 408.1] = 101.9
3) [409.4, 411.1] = 89.29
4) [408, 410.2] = 96.76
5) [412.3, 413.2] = 94.36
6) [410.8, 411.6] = 88.85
